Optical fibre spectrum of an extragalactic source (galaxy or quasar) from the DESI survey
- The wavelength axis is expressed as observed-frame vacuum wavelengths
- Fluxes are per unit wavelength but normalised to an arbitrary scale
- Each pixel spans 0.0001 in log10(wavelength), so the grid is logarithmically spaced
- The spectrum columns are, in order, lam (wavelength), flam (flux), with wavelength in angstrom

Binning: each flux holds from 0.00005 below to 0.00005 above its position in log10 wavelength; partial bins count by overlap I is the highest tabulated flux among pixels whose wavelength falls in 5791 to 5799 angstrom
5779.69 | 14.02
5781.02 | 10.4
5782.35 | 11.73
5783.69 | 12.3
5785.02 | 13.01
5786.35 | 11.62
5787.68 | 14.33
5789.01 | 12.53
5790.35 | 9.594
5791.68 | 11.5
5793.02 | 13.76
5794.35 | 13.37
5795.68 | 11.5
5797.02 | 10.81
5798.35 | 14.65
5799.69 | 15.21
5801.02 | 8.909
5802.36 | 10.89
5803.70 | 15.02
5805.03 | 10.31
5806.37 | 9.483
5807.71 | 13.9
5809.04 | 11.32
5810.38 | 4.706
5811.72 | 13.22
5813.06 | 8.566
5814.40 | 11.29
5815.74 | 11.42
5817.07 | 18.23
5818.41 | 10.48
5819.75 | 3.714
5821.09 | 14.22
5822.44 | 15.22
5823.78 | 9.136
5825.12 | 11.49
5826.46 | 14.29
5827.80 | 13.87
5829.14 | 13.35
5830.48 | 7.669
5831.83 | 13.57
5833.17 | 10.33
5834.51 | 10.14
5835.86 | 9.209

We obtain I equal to 14.65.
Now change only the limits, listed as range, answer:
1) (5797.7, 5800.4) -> 15.21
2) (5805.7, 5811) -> 13.9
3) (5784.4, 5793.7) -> 14.33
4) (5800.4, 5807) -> 15.02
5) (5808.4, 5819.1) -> 18.23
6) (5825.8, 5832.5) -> 14.29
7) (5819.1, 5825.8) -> 15.22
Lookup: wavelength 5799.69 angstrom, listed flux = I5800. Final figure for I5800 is 15.21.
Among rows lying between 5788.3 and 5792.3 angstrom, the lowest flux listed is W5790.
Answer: 9.594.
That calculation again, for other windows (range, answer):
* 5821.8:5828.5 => 9.136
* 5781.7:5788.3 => 11.62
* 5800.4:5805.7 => 8.909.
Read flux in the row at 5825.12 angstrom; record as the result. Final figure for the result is 11.49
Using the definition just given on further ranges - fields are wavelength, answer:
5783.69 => 12.3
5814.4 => 11.29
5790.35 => 9.594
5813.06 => 8.566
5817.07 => 18.23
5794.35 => 13.37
